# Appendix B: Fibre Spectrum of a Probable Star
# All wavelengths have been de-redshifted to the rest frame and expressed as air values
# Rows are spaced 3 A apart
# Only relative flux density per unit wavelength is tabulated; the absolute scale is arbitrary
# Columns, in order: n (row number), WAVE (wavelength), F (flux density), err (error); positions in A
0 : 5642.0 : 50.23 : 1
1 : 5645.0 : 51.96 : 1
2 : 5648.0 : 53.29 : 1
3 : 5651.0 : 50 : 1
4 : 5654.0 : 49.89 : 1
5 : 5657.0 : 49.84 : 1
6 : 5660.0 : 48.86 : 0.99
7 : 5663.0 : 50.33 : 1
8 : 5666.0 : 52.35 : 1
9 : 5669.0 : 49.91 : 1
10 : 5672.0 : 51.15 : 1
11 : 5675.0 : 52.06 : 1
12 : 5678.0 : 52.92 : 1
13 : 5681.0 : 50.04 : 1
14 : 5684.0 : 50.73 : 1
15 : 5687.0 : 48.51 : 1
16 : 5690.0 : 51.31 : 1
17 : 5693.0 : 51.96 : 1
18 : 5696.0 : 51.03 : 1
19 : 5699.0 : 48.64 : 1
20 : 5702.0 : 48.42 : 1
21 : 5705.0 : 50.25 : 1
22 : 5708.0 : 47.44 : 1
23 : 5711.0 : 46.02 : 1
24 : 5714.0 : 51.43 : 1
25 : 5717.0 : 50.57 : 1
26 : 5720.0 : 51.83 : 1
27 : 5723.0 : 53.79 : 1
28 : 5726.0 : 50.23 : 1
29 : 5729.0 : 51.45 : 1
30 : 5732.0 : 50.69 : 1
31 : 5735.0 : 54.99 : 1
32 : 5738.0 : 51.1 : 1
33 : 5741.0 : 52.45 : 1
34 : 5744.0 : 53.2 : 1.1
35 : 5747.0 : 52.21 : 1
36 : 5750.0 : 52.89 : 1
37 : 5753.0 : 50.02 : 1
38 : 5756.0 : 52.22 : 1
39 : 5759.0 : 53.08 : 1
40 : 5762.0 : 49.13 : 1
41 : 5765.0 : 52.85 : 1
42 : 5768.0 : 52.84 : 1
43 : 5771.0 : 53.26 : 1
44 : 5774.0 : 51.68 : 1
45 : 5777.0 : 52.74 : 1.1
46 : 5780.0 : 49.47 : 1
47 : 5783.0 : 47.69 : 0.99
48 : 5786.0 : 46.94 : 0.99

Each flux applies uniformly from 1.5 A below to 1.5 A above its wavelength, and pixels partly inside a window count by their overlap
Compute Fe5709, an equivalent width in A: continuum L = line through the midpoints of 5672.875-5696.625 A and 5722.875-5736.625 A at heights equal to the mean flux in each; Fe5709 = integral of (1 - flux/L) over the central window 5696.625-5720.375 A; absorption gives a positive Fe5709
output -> 1.1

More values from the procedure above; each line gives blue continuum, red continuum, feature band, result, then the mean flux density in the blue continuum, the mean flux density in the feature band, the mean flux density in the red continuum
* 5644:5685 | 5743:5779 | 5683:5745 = 1.0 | 50.9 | 50.7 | 52.1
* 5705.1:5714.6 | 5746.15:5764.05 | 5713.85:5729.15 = -0.8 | 48.3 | 51.6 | 51.6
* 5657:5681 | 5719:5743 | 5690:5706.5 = 0.4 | 50.9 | 50.2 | 52.1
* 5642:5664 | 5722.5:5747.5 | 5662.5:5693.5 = 0.0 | 50.6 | 51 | 52.2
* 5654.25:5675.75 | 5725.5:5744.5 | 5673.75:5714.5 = 0.9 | 50.5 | 50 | 52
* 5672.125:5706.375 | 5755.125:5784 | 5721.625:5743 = -0.4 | 50.6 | 52.1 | 51.5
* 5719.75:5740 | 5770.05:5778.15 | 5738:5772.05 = 0.1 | 52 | 52.1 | 52.5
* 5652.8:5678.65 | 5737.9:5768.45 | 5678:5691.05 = 0.2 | 50.8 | 50.4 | 52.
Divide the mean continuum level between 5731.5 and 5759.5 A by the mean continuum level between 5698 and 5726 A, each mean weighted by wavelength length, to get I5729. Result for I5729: 1.0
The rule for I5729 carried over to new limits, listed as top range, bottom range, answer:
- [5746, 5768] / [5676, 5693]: 1.02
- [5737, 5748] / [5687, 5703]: 1.04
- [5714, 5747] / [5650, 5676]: 1.03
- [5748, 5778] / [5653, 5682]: 1.03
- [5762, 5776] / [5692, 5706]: 1.05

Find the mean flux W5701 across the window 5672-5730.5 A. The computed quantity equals 50.5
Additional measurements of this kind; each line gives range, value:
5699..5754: 51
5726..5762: 52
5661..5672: 50.8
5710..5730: 50.9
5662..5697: 51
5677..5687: 50.7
